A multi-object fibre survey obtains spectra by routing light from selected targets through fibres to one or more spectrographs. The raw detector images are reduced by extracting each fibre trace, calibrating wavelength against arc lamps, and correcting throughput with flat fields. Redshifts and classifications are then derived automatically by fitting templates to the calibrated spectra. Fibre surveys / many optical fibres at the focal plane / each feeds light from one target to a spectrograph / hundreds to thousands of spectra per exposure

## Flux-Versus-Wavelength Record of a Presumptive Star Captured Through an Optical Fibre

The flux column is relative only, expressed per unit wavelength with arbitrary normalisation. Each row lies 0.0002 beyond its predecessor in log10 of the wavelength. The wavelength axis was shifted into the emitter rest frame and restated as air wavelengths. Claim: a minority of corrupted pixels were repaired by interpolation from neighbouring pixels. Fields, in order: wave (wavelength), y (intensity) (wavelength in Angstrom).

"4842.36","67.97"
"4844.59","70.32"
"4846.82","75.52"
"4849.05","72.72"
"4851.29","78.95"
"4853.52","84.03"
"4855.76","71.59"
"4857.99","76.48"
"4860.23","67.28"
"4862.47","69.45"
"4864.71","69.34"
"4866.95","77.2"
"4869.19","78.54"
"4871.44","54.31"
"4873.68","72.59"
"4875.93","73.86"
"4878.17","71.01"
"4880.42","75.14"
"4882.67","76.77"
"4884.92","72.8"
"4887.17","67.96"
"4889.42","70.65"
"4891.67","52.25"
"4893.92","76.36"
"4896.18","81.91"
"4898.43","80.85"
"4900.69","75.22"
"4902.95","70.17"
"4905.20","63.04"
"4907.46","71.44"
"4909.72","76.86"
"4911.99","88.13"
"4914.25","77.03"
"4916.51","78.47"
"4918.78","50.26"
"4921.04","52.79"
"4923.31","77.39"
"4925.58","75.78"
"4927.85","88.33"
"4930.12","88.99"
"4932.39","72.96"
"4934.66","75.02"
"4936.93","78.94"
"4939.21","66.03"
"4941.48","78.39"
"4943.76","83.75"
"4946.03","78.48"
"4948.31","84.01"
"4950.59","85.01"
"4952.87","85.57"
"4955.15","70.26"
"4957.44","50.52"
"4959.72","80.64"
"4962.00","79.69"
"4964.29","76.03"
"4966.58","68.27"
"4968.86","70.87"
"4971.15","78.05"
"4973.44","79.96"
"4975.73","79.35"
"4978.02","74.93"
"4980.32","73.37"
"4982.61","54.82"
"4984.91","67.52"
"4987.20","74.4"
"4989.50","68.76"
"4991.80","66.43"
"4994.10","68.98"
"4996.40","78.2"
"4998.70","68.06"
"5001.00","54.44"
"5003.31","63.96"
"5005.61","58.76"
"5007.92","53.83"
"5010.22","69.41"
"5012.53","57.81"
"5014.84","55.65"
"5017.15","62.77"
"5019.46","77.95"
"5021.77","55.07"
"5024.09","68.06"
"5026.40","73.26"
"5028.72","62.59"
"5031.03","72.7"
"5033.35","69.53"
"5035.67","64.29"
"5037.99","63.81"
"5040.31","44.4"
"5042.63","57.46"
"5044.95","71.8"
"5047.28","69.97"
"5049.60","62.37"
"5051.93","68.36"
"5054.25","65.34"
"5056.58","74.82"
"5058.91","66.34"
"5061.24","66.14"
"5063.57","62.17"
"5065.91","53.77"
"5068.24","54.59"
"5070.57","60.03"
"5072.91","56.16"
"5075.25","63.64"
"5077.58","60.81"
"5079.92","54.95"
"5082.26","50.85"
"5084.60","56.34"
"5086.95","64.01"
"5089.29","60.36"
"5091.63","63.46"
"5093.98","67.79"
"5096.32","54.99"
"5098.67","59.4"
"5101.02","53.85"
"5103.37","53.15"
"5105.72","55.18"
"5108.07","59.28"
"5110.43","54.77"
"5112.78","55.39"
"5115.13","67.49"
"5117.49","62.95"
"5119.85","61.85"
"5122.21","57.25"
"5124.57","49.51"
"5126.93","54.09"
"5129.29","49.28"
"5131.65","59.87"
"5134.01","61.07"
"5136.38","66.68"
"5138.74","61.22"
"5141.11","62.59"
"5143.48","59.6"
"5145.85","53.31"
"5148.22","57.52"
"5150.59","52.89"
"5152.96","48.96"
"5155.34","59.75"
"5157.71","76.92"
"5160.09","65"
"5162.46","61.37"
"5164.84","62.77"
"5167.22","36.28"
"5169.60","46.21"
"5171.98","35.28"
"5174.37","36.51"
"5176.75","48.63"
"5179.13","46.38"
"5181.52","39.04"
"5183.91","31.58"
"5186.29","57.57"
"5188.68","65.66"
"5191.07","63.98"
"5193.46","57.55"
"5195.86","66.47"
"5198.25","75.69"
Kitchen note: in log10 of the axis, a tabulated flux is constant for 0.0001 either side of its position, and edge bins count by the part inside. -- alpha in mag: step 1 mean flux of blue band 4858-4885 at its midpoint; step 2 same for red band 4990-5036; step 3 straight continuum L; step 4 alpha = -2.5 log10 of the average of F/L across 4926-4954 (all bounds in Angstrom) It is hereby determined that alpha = -0.17 mag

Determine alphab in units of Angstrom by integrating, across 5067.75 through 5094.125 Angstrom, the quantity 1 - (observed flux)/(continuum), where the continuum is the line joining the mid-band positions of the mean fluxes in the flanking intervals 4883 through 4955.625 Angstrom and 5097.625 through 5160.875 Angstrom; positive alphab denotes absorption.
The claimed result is 1.27 Angstrom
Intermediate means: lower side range 74.9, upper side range 58.4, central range 59.2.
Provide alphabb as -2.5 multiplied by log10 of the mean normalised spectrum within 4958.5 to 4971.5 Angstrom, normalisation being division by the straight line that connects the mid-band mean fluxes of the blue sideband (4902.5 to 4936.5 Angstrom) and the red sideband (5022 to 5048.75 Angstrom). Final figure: -0.073 mag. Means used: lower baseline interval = 74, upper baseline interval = 64.9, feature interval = 75.3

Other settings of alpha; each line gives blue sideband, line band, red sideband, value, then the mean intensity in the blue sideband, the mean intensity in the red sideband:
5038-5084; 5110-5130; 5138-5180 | -0.01 mag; 61.3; 53.9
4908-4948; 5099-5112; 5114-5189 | 0.07 mag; 75.8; 54.7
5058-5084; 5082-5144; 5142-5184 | -0.06 mag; 58.9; 51.6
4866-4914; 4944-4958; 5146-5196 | -0.13 mag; 72.8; 52.9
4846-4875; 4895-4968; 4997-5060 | -0.09 mag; 72.9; 64.3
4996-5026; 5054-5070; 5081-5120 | -0.04 mag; 63.3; 58.8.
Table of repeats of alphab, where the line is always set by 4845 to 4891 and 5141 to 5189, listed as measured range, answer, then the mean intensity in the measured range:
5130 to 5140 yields -1.4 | 61.6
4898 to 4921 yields -0.7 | 71.9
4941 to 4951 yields -2.2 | 81.9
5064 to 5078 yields 0.1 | 58.2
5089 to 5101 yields -0.8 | 60.6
